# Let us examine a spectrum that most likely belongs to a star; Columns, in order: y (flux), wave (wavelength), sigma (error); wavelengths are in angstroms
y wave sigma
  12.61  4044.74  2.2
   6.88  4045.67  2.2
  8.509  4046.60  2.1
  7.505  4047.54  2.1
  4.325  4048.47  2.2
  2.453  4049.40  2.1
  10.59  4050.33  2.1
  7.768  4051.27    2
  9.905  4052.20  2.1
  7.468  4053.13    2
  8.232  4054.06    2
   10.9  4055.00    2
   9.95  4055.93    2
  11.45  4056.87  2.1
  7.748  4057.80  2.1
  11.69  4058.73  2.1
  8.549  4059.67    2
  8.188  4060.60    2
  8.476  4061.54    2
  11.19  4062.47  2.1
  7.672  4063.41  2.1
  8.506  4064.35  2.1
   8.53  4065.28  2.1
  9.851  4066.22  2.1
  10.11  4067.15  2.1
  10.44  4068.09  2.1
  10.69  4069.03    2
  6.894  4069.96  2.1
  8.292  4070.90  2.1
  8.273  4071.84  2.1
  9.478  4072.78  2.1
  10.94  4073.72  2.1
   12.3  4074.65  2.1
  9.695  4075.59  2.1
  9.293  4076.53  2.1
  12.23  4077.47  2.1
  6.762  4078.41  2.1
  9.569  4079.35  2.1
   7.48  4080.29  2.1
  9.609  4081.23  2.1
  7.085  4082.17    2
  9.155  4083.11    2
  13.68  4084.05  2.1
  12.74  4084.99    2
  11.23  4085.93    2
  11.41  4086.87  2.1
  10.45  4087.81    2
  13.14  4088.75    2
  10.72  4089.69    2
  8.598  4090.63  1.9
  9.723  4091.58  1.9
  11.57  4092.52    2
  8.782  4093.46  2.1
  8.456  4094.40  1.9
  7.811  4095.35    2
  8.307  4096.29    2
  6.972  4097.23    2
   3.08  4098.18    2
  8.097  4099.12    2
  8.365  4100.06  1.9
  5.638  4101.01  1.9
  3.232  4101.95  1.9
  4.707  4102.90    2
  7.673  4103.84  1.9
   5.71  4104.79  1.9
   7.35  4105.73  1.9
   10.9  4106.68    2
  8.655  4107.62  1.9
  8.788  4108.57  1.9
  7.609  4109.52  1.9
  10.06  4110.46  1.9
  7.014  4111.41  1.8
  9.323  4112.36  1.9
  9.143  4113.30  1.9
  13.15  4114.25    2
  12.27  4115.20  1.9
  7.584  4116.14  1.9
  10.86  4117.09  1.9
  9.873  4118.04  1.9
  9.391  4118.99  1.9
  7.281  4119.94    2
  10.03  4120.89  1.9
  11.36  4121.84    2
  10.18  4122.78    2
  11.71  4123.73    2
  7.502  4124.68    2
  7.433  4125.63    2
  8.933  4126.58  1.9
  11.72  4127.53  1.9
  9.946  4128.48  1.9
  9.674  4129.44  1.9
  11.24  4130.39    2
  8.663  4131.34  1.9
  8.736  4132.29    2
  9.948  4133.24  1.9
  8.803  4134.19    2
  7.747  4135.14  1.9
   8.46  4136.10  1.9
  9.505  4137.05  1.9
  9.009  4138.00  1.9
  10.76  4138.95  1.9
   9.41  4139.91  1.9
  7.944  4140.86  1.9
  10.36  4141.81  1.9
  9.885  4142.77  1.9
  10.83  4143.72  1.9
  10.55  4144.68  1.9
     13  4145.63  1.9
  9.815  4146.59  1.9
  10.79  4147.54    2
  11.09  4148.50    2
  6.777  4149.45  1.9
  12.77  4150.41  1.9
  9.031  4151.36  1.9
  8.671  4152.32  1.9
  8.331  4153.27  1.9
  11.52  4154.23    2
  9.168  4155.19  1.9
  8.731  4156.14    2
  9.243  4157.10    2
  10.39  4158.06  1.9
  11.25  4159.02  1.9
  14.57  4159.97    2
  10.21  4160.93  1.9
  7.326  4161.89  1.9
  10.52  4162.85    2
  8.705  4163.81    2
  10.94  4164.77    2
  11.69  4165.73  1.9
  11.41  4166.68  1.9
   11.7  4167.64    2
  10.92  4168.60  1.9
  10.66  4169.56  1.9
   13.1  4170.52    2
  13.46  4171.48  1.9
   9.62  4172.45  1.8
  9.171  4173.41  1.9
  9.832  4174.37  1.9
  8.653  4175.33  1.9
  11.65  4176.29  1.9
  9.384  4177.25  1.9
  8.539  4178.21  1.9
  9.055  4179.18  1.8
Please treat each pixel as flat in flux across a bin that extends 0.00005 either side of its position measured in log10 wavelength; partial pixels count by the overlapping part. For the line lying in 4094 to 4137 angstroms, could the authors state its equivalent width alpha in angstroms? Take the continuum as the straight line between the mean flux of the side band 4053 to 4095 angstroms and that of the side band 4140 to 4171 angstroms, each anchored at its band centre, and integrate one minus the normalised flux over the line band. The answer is 6.0 angstroms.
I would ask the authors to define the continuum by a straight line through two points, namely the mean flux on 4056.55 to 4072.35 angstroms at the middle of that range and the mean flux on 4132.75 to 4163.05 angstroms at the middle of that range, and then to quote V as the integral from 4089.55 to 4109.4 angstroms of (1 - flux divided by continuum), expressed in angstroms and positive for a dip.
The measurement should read 3.7 angstroms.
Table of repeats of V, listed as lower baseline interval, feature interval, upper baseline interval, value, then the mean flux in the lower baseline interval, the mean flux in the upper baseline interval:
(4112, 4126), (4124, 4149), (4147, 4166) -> 0.6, 9.83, 10.1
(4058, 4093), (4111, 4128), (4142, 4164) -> 0.5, 9.83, 10.2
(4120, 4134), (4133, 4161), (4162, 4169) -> 0.7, 9.7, 10.7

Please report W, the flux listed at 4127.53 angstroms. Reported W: 11.72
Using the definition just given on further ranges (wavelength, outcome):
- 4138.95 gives 10.76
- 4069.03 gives 10.69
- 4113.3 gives 9.143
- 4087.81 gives 10.45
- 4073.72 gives 10.94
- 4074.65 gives 12.3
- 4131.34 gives 8.663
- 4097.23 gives 6.972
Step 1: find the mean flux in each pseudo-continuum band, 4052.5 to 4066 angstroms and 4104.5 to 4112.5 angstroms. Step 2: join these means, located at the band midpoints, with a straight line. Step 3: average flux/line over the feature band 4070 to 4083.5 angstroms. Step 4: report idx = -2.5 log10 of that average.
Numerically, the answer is -0.04 mag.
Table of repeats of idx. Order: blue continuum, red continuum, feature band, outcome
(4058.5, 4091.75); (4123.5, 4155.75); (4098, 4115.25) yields 0.22 mag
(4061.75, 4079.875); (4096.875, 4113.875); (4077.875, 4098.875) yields -0.11 mag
